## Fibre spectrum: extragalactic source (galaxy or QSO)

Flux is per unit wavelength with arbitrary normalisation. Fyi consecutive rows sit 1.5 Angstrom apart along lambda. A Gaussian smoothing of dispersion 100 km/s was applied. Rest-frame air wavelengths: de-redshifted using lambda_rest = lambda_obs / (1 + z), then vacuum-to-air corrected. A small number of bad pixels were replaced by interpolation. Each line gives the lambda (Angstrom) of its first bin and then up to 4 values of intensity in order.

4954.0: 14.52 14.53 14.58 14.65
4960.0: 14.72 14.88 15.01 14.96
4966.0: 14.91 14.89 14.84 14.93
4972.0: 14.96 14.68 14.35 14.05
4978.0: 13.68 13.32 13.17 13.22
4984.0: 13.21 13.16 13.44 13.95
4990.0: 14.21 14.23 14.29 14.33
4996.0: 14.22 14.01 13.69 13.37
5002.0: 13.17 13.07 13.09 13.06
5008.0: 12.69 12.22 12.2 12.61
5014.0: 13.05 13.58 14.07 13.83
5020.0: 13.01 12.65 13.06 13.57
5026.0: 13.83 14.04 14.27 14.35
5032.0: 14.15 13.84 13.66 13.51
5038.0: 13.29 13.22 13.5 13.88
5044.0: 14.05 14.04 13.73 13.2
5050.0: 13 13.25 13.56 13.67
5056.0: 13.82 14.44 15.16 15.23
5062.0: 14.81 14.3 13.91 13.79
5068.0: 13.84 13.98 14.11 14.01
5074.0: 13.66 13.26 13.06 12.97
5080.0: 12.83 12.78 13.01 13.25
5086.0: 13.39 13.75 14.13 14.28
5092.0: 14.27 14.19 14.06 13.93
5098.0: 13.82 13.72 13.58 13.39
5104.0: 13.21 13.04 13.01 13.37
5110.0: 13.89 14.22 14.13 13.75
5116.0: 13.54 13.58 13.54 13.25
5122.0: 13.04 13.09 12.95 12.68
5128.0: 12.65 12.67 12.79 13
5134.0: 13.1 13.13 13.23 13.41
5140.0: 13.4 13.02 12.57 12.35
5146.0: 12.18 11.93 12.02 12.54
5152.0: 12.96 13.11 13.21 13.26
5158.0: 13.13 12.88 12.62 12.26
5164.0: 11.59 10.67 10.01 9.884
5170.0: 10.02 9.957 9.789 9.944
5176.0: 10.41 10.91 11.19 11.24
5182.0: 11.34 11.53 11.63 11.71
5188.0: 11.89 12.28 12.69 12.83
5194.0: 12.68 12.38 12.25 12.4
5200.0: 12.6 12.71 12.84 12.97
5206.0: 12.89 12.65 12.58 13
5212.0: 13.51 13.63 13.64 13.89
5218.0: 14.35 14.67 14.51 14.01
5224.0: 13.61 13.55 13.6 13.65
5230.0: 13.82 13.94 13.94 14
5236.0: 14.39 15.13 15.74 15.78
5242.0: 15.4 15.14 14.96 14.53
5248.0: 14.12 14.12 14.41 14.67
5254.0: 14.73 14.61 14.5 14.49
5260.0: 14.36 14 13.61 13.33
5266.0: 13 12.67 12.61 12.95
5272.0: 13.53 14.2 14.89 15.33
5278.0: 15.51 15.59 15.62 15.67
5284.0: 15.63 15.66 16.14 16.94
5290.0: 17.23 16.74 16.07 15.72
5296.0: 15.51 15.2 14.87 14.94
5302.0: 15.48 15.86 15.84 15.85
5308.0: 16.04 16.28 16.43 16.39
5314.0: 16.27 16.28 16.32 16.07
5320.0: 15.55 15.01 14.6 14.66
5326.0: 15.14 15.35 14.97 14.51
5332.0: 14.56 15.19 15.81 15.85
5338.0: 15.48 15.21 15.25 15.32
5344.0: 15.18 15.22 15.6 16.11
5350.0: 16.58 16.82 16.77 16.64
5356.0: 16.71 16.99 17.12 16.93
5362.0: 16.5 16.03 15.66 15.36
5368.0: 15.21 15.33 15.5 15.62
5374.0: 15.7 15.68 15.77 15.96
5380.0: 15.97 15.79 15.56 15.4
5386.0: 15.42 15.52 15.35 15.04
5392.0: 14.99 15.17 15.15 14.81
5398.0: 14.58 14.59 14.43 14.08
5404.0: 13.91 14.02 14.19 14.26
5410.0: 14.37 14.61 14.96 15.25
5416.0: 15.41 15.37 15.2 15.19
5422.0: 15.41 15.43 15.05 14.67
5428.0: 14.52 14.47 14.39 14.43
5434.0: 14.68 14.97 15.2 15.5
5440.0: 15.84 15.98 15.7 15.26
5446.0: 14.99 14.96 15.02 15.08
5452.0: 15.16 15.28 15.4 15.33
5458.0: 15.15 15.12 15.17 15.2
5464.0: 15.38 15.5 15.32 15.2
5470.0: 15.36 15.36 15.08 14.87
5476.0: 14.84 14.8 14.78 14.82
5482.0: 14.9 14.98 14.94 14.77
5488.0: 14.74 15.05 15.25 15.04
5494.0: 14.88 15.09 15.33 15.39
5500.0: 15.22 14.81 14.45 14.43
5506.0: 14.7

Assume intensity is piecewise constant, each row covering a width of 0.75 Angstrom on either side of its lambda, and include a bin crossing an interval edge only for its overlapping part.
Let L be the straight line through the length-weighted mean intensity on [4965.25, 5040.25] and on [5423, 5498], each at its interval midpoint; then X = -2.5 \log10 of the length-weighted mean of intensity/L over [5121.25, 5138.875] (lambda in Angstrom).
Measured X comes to 0.09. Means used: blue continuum 13.7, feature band 13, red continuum 15.1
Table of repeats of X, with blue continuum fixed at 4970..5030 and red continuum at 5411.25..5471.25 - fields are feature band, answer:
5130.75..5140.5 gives 0.07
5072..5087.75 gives 0.05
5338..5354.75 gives -0.07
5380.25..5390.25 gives -0.04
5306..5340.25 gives -0.06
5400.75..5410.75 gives 0.06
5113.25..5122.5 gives 0.04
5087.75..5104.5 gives 0.00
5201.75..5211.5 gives 0.12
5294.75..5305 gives -0.05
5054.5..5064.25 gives -0.06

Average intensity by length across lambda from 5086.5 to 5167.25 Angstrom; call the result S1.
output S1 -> 13.1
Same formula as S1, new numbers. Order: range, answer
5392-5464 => 15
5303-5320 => 16.1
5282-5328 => 15.8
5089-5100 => 14.1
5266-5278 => 13.8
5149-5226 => 12.3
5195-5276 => 13.9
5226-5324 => 15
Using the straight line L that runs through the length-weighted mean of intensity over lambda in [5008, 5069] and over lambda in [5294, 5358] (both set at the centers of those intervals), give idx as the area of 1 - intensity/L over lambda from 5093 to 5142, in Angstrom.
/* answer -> 2.91 Angstrom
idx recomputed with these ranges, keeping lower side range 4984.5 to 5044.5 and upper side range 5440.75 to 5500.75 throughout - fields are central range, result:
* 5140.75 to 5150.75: 1.17 Angstrom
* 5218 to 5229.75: 0.25 Angstrom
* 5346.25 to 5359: -1.59 Angstrom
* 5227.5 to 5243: -0.28 Angstrom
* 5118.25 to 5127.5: 0.55 Angstrom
